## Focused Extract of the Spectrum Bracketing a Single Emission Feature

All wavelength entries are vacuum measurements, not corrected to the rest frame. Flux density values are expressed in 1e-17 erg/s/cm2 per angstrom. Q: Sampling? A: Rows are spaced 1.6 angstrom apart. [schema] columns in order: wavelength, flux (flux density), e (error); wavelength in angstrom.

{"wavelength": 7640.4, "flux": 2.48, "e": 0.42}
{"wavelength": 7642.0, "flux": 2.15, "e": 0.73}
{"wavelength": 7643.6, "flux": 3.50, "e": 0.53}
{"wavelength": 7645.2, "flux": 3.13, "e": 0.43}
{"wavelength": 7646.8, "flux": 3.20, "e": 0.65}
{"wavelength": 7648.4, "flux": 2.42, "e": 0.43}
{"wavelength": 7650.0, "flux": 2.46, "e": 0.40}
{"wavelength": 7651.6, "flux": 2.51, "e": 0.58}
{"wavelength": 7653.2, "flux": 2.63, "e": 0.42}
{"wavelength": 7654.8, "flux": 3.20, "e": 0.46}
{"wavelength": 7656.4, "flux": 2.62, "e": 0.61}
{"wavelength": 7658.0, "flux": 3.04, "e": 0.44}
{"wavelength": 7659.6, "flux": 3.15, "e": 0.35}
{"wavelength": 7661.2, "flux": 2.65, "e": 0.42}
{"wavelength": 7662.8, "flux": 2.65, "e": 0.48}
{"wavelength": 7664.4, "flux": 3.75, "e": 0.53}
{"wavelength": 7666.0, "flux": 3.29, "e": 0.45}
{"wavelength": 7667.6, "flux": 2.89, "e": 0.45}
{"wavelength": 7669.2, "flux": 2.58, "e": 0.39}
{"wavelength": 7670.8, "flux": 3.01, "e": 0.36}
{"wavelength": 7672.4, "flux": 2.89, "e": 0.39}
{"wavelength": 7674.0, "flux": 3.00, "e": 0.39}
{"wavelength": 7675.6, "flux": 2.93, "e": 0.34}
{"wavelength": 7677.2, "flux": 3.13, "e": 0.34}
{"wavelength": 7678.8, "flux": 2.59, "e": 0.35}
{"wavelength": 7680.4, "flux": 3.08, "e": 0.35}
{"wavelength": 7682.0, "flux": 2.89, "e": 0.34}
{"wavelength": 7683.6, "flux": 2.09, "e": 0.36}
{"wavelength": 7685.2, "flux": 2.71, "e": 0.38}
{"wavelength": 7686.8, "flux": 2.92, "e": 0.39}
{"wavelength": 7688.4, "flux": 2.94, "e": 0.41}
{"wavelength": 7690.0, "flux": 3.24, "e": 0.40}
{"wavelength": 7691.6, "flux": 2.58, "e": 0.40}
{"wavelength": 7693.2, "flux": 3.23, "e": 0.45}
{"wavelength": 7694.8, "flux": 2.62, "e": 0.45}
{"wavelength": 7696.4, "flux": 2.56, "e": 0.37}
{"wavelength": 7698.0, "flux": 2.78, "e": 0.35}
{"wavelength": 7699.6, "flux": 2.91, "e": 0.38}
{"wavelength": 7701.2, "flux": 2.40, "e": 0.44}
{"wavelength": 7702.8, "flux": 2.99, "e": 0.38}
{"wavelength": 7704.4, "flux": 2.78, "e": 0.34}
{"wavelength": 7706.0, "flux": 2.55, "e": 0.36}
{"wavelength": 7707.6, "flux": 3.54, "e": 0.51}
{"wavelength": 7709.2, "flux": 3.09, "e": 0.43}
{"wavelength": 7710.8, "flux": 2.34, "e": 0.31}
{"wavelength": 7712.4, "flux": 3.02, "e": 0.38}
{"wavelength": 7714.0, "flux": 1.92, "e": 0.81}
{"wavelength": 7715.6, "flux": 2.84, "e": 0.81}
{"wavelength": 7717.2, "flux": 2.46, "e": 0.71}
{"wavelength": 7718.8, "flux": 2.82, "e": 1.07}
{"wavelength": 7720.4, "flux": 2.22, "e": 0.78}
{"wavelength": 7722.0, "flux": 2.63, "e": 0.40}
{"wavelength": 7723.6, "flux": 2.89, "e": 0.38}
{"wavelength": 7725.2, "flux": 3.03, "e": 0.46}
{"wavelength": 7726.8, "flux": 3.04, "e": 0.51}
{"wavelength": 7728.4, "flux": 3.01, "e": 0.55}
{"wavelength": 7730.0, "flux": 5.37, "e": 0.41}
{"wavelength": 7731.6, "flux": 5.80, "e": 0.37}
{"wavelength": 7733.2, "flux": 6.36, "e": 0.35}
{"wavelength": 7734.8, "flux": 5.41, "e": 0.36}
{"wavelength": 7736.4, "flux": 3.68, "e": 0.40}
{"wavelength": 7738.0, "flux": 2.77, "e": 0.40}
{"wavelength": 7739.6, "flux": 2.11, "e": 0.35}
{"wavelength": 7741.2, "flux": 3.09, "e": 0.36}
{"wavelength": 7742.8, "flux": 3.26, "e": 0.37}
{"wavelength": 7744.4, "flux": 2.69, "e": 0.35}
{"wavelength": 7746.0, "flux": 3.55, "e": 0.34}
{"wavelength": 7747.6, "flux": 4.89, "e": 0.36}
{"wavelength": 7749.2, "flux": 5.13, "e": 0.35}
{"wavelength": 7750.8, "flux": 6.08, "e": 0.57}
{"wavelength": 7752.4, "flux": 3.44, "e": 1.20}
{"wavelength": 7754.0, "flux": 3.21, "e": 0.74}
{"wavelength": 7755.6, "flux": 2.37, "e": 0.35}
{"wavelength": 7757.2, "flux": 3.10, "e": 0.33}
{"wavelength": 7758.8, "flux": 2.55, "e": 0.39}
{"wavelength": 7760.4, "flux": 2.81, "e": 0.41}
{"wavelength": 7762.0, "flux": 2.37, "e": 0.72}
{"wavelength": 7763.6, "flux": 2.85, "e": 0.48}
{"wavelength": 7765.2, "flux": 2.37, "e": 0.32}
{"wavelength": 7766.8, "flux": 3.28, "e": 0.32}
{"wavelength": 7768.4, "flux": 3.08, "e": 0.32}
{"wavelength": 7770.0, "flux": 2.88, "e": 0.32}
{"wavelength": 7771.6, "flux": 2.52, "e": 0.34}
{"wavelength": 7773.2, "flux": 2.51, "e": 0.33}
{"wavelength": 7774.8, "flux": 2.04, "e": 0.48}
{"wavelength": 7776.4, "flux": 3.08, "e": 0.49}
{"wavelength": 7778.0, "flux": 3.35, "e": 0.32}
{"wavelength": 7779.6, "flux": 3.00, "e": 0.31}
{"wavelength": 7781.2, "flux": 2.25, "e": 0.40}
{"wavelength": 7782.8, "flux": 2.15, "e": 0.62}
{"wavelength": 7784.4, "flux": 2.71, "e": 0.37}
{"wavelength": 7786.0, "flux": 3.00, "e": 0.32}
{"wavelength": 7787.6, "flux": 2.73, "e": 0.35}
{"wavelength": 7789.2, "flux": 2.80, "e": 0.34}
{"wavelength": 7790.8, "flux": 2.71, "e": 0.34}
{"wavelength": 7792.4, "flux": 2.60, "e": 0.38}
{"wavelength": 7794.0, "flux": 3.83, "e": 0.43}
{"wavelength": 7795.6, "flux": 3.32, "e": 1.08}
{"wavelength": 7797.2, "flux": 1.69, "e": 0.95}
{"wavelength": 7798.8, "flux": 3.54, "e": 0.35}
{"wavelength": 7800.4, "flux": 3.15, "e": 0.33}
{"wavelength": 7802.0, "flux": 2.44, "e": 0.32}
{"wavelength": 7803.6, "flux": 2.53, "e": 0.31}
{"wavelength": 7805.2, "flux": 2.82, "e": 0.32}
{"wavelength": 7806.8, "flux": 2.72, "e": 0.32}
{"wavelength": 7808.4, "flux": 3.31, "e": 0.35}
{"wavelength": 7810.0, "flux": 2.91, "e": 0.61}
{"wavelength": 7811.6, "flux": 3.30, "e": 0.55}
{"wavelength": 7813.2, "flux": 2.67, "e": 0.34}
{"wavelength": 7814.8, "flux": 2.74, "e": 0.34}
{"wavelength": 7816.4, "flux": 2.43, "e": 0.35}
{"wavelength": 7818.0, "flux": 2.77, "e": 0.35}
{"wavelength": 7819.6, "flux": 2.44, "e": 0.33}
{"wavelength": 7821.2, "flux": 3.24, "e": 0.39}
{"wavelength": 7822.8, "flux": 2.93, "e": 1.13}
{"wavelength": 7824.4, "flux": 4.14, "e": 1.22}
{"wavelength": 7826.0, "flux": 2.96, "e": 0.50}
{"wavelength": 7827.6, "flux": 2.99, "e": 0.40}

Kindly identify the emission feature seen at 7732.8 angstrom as [S II] 6716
